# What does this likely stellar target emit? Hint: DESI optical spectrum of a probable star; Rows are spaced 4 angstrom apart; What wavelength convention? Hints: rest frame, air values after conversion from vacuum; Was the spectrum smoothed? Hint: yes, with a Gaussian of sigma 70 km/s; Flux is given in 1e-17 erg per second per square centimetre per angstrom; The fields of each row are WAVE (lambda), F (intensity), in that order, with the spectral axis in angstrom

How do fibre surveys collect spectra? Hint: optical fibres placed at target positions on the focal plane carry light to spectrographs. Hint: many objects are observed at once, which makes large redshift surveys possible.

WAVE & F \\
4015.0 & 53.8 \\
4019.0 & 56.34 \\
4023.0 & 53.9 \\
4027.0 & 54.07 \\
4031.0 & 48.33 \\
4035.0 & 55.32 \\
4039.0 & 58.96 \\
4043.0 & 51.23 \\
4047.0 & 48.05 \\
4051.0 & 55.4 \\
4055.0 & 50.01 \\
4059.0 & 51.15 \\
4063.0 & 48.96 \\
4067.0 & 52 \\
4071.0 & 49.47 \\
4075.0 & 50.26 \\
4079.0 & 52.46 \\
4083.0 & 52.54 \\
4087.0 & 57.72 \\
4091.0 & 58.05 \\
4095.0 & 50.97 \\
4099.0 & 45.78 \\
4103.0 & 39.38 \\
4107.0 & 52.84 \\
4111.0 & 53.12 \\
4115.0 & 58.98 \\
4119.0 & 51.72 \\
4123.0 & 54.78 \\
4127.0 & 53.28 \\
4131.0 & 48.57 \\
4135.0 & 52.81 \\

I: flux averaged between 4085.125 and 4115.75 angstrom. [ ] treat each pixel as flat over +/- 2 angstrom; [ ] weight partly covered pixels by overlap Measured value 51.8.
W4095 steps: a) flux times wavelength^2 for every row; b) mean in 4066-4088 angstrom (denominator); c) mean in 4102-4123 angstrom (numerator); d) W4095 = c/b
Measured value 1.02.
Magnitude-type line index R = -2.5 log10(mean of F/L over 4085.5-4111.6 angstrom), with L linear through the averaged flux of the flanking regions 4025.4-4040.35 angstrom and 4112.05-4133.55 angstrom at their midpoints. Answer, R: 0.06 mag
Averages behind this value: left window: 54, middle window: 50.9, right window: 53.4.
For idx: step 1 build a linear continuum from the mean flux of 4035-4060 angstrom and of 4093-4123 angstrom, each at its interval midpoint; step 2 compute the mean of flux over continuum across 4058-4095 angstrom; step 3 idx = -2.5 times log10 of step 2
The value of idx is -0.02 mag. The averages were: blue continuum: 52.7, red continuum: 50.7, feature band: 52.5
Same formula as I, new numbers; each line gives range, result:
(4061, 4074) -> 50.2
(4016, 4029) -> 54.7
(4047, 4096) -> 52.3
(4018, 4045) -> 53.9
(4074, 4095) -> 54.1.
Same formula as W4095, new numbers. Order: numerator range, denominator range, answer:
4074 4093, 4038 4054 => 1.05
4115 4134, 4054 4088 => 1.05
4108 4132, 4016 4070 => 1.06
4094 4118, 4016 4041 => 0.96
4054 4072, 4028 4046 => 0.96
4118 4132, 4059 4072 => 1.07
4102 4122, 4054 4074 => 1.06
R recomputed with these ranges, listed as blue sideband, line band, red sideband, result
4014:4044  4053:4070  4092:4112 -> 0.03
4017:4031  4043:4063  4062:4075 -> 0.01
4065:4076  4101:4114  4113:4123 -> 0.11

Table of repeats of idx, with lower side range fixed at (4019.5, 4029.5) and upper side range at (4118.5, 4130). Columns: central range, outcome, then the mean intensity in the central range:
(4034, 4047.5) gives 0.001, 53.8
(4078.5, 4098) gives -0.013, 54.1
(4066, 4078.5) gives 0.060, 50.7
